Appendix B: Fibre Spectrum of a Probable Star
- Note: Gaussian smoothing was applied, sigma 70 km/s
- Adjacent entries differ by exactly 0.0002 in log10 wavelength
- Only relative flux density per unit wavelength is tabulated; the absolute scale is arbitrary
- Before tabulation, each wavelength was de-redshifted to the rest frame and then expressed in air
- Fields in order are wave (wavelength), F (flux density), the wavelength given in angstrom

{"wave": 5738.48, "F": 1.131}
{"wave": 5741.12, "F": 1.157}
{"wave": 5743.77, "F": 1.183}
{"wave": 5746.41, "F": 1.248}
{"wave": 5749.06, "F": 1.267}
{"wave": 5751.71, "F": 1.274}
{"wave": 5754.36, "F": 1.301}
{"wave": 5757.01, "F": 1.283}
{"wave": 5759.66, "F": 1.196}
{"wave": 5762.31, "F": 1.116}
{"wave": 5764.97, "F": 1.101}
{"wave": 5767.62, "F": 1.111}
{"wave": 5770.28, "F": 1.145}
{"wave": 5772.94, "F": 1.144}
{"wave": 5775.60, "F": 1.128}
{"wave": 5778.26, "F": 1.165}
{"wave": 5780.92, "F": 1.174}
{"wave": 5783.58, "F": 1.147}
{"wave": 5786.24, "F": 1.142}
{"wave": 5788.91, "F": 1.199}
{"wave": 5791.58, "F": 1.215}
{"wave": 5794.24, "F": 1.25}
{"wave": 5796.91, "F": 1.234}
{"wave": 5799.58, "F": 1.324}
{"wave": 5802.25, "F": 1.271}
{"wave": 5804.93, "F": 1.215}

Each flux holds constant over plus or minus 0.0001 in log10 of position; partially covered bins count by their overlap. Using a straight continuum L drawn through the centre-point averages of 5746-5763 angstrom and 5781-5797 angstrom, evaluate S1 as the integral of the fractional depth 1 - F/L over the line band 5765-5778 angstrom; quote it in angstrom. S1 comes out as 0.9 angstrom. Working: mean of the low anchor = 1.24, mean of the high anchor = 1.19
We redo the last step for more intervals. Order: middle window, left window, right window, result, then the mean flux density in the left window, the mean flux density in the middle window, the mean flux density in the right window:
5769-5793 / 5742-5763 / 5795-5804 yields 1.80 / 1.24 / 1.16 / 1.27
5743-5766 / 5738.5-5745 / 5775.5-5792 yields -1.14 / 1.16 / 1.22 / 1.17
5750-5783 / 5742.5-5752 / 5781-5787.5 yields 0.44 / 1.24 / 1.18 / 1.15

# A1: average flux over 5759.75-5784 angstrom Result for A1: 1.14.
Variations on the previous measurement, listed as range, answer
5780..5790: 1.16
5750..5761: 1.26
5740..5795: 1.19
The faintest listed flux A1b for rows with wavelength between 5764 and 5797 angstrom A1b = 1.101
